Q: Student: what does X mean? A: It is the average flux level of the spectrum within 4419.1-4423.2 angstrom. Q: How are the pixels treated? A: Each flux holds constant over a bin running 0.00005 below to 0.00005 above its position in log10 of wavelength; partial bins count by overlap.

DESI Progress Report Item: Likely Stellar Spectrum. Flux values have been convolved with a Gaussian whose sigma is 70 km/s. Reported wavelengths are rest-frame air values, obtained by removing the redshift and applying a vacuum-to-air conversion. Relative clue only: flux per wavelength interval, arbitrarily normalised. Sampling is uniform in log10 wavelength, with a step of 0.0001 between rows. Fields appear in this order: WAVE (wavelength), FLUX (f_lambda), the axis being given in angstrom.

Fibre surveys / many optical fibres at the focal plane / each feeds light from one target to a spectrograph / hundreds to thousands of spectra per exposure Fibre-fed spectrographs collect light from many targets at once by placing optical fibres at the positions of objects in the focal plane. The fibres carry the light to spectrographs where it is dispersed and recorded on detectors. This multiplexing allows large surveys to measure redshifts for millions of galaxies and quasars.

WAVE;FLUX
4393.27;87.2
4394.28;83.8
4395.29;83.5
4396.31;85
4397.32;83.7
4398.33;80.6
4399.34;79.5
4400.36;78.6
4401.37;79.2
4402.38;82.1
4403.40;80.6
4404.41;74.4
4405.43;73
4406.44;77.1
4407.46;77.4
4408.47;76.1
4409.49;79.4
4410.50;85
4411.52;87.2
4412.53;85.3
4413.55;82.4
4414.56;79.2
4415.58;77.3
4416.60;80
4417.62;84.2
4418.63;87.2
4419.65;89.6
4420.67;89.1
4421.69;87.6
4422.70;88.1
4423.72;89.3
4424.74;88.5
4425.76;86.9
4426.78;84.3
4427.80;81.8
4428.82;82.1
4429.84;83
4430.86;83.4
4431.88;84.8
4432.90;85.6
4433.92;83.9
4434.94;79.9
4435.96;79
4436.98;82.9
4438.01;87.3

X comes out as 88.6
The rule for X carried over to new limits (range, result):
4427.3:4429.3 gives 81.9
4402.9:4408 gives 76.5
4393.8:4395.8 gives 83.6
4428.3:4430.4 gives 82.6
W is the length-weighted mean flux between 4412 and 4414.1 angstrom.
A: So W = 84.1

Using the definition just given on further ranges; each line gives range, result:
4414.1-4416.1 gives 78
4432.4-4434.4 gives 84.8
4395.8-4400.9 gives 81.5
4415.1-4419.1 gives 82.2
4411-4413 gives 86.3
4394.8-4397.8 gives 83.9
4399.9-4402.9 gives 80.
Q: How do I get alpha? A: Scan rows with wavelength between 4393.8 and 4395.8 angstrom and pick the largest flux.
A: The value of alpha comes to 83.8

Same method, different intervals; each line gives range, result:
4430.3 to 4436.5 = 85.6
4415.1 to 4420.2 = 89.6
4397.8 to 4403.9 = 82.1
